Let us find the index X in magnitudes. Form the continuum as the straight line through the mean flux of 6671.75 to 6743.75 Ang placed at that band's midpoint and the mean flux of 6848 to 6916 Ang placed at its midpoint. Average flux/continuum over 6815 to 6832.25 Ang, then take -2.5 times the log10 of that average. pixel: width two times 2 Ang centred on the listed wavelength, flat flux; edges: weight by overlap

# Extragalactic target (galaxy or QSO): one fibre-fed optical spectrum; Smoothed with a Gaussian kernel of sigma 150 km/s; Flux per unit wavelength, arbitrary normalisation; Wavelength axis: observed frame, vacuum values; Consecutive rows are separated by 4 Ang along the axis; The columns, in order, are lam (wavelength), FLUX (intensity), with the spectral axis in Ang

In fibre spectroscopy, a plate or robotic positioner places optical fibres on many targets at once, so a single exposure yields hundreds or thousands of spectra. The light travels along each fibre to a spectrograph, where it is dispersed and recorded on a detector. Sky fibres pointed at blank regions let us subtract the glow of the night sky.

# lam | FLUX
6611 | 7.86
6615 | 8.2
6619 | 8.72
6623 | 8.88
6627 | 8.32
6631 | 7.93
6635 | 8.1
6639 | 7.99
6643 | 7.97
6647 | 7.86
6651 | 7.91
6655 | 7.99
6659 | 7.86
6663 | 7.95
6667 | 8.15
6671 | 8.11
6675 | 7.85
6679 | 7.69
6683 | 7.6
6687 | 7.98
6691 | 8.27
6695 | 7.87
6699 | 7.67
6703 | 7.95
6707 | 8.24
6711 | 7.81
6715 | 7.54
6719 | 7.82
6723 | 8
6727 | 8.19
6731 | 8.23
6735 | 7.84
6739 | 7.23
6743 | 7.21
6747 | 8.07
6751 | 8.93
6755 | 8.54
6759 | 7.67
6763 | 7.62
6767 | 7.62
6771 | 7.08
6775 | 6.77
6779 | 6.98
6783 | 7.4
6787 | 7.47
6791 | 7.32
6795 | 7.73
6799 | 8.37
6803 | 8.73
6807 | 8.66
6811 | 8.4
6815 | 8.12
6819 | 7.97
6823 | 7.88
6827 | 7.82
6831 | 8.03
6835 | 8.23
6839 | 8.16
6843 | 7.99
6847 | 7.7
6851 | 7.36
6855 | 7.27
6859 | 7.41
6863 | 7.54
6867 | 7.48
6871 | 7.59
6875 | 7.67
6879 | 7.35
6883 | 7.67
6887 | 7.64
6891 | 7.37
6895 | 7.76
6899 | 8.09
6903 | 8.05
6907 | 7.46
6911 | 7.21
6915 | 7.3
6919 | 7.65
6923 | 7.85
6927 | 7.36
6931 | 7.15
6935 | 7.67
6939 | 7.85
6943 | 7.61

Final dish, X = -0.04 mag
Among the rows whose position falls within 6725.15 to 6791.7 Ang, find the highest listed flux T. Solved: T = 8.93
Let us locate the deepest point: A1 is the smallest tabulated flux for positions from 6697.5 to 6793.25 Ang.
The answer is 6.77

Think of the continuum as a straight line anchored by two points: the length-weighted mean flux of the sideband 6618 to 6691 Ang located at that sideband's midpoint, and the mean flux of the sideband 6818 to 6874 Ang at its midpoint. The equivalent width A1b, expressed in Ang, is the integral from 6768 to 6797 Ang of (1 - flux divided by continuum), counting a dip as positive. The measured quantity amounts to 2.1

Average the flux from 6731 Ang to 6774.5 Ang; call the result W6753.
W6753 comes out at 7.77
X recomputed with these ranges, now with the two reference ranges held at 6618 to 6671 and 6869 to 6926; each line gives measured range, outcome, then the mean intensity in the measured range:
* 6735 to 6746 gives 0.07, 7.41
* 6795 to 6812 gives -0.09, 8.45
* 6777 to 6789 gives 0.08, 7.28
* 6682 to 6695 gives 0.01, 7.96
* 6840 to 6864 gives 0.02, 7.57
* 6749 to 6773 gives 0.00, 7.91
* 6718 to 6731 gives -0.01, 8.05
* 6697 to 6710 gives 0.01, 7.94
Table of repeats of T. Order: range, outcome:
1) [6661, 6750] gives 8.27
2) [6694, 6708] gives 8.24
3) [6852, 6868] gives 7.54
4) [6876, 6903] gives 8.09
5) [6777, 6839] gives 8.73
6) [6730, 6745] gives 8.23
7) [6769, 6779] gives 7.08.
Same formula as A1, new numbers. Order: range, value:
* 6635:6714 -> 7.6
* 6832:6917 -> 7.21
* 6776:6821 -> 6.98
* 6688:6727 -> 7.54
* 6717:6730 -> 7.82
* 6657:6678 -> 7.85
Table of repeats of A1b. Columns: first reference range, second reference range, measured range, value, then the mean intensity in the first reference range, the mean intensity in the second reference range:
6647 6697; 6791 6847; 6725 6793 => 3.2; 7.93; 8.11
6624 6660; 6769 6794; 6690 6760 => -3.9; 8.02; 7.19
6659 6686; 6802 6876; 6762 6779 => 1.4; 7.89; 7.89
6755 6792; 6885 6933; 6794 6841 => -4.6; 7.39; 7.57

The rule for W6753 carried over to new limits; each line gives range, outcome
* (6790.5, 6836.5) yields 8.13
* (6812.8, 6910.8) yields 7.73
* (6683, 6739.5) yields 7.91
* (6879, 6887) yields 7.58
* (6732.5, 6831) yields 7.82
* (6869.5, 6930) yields 7.59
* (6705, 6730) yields 7.95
